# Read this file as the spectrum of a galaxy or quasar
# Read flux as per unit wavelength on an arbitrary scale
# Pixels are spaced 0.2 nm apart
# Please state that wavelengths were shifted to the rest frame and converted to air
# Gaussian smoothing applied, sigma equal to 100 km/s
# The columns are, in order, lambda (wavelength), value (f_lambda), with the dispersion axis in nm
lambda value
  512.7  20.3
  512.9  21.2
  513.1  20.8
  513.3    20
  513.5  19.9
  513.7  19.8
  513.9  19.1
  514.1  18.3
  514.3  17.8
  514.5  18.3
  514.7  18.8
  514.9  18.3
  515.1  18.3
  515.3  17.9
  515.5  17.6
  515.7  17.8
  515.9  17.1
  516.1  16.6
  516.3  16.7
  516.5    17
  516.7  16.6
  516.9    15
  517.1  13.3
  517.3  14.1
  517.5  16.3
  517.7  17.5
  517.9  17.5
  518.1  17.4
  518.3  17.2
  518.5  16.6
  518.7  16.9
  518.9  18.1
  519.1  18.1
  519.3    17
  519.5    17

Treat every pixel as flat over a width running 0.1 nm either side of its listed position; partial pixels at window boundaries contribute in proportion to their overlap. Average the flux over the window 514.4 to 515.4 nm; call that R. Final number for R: 18.3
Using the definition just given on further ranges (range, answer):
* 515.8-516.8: 16.8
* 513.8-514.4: 18.4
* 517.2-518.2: 16.6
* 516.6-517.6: 15.1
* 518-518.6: 17.1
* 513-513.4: 20.4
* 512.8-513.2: 21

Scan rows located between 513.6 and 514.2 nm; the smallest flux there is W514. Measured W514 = 18.3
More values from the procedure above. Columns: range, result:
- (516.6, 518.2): 13.3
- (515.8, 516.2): 16.6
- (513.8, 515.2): 17.8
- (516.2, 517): 15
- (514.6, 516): 17.1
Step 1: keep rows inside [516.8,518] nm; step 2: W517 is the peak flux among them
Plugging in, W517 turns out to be 17.5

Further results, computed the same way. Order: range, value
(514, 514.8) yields 18.8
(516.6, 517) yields 16.6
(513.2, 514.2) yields 20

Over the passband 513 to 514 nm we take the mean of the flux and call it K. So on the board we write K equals 19.9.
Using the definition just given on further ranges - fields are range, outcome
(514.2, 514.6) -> 18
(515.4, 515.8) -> 17.7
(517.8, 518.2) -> 17.4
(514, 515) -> 18.3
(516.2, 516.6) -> 16.8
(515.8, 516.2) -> 16.8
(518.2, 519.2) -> 17.4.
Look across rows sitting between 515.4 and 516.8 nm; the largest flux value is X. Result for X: 17.8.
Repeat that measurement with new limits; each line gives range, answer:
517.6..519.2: 18.1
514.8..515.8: 18.3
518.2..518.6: 17.2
